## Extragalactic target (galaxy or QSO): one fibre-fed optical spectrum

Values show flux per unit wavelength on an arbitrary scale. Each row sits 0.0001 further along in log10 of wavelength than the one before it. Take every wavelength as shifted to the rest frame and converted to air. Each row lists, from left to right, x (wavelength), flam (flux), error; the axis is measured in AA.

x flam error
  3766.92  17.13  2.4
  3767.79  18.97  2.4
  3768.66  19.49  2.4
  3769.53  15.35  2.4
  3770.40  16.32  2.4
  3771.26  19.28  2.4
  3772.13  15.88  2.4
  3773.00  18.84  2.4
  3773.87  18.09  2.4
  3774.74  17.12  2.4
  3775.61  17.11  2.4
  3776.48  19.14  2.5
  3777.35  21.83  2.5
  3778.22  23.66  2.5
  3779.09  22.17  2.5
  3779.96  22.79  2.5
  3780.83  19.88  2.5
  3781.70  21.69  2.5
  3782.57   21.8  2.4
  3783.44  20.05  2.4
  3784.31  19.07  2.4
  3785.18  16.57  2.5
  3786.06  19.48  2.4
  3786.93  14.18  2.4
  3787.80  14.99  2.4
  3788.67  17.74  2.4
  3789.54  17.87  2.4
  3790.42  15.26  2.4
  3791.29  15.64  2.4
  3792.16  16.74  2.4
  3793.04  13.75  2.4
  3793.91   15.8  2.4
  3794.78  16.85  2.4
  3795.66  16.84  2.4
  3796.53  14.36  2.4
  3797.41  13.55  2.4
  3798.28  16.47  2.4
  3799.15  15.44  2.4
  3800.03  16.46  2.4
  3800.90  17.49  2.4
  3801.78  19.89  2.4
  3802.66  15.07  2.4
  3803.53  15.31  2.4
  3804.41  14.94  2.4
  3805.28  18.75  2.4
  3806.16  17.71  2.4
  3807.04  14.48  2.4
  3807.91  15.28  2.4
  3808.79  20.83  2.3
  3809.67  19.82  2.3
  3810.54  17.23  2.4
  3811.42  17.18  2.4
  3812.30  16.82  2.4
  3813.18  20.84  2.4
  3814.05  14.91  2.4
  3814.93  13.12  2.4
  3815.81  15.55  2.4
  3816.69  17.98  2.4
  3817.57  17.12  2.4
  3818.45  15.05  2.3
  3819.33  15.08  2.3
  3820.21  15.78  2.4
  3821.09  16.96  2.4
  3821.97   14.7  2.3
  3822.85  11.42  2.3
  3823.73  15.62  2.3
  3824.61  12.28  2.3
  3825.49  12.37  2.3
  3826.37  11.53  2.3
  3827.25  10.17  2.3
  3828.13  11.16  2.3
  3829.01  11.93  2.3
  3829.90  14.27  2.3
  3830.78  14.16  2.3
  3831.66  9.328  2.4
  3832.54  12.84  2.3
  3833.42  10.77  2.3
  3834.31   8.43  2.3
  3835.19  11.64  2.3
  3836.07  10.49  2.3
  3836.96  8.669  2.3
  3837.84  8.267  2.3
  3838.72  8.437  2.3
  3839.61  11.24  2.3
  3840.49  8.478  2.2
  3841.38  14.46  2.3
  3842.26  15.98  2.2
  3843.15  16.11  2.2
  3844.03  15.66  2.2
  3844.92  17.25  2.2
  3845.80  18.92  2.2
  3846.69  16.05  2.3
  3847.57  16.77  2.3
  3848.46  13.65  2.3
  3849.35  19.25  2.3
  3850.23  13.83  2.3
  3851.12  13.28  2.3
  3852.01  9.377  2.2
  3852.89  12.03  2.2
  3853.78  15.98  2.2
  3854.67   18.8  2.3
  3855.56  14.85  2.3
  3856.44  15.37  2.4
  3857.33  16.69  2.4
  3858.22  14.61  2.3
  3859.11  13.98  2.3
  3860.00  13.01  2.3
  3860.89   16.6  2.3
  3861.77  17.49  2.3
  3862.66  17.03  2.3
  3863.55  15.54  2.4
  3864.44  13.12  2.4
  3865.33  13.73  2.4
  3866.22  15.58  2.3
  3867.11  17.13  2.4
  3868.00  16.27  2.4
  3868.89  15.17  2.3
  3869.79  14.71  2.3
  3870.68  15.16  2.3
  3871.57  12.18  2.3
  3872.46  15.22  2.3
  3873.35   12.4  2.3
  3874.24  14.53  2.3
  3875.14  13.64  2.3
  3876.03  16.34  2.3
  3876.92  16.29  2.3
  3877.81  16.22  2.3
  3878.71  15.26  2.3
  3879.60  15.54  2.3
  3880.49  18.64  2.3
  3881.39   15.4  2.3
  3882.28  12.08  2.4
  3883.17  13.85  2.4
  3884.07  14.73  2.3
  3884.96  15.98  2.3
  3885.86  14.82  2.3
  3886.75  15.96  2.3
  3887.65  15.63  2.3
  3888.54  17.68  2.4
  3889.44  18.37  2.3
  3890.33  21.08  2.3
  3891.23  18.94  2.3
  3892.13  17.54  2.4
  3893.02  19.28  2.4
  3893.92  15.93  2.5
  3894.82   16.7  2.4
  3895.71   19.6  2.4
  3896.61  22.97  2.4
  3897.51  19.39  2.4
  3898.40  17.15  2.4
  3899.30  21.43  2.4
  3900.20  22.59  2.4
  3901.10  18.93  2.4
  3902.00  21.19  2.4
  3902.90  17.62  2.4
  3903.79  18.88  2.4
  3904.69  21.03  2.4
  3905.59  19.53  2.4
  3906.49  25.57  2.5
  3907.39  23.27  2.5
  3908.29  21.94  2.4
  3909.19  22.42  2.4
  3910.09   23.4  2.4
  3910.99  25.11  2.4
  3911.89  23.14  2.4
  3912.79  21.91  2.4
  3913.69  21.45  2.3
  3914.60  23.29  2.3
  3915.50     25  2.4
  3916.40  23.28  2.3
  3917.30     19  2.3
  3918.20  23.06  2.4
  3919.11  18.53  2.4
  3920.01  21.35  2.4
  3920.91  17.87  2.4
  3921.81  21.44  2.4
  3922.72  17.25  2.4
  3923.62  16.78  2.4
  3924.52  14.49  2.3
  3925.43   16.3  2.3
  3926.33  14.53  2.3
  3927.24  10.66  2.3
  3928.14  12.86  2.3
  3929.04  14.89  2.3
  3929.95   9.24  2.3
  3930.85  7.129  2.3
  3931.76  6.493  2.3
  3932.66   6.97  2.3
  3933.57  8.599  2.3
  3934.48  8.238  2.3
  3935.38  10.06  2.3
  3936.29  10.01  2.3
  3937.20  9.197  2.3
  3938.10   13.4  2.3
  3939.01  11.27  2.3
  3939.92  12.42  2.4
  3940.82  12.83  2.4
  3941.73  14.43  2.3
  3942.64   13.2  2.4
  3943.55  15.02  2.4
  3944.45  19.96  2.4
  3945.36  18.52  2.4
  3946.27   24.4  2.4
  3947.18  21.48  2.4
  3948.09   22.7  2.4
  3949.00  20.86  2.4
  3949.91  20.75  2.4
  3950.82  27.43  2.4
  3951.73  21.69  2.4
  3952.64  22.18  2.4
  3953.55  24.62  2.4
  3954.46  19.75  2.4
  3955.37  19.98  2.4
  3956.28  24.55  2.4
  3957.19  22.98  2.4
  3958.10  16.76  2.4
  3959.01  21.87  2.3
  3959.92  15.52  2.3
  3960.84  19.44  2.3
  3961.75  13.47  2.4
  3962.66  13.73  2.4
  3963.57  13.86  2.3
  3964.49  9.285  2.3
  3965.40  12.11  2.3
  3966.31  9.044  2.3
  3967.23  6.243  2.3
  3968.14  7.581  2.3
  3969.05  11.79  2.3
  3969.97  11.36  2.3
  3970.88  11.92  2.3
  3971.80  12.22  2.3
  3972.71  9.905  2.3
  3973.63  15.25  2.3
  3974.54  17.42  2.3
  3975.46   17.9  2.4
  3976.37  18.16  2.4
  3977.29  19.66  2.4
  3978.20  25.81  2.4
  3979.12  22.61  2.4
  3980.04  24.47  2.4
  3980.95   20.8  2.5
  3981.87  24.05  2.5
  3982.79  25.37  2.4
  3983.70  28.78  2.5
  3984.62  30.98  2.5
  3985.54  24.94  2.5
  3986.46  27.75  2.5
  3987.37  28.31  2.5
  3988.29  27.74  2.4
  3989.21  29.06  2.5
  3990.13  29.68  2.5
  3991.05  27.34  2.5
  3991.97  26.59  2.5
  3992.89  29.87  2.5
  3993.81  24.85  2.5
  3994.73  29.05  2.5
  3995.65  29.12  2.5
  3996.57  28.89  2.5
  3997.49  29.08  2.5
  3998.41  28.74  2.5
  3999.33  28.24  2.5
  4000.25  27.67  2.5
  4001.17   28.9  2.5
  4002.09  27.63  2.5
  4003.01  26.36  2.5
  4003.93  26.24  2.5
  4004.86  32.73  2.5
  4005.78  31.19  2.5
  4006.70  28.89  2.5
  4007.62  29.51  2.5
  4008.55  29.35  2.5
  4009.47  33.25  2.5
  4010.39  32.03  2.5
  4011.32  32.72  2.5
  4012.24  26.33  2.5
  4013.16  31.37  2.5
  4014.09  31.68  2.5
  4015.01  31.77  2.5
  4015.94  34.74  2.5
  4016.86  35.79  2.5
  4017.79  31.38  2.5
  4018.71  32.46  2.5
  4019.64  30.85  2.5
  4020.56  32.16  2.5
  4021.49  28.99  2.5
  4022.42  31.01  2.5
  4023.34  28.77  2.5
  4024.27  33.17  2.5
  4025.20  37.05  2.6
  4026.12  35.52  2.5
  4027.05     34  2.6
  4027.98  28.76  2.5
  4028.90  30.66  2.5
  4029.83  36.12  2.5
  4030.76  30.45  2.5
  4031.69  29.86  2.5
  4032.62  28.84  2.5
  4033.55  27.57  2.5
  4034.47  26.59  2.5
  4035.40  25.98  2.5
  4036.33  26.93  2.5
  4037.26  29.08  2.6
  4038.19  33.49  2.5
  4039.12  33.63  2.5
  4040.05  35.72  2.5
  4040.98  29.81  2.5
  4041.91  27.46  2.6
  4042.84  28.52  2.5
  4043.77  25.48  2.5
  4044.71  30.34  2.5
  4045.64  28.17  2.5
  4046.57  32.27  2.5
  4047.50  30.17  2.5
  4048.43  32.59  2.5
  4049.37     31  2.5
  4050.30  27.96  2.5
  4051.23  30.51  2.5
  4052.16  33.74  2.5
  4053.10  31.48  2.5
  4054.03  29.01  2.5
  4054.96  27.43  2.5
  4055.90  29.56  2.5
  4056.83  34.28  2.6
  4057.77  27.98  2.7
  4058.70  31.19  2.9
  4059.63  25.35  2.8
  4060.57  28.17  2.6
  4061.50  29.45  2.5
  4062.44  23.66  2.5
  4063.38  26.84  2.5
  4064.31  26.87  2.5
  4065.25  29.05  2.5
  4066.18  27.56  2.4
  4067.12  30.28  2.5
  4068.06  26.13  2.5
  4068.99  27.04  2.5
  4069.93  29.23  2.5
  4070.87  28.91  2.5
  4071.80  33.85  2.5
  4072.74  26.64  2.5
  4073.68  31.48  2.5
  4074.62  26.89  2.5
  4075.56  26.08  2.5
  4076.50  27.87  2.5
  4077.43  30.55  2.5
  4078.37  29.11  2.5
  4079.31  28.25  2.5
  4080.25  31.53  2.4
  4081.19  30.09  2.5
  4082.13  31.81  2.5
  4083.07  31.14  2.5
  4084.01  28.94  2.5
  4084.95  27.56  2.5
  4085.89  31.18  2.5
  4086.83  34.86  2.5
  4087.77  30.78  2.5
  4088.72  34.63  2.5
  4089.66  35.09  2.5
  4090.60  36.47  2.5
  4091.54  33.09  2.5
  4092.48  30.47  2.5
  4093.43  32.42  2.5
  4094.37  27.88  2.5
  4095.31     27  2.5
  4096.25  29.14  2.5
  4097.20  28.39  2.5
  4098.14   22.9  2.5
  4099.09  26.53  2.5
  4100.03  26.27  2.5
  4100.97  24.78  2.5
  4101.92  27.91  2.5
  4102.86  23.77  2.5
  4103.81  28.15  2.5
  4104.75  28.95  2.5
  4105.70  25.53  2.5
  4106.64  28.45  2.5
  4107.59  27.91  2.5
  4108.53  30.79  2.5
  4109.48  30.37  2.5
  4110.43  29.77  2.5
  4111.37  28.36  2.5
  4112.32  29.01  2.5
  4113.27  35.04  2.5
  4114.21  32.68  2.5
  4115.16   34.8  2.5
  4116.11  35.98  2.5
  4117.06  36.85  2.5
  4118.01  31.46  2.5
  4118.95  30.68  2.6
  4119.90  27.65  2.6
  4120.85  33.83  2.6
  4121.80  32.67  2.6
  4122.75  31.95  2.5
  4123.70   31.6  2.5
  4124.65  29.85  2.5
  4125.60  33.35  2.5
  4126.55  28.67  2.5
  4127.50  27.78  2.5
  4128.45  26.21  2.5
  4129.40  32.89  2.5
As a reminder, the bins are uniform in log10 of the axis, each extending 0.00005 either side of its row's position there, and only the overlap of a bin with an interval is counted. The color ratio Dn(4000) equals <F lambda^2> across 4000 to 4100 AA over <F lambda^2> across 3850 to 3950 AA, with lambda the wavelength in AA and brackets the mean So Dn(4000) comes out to 1.9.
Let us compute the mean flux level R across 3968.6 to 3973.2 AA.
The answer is 11.4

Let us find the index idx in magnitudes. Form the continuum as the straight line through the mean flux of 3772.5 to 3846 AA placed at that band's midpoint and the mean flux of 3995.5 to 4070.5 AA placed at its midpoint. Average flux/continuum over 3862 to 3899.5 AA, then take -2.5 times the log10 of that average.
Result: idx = 0.24 mag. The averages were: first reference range 15.7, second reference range 30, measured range 16.3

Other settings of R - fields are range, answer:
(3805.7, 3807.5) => 16.1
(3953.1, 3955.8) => 21.5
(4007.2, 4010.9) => 31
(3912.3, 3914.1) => 21.7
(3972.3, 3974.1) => 12.7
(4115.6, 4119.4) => 33.8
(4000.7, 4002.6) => 28.3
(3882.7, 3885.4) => 14.8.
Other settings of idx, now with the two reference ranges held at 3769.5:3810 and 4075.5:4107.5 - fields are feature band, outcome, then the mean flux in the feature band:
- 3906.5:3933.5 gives 0.25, 18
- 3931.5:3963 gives 0.38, 16.8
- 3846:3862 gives 0.31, 15.1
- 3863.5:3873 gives 0.36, 14.8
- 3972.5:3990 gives 0.08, 23.4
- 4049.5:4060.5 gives -0.07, 29.8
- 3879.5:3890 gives 0.33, 15.8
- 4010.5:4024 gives -0.19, 31.5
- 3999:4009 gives -0.11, 28.8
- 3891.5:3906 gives 0.13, 19.4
